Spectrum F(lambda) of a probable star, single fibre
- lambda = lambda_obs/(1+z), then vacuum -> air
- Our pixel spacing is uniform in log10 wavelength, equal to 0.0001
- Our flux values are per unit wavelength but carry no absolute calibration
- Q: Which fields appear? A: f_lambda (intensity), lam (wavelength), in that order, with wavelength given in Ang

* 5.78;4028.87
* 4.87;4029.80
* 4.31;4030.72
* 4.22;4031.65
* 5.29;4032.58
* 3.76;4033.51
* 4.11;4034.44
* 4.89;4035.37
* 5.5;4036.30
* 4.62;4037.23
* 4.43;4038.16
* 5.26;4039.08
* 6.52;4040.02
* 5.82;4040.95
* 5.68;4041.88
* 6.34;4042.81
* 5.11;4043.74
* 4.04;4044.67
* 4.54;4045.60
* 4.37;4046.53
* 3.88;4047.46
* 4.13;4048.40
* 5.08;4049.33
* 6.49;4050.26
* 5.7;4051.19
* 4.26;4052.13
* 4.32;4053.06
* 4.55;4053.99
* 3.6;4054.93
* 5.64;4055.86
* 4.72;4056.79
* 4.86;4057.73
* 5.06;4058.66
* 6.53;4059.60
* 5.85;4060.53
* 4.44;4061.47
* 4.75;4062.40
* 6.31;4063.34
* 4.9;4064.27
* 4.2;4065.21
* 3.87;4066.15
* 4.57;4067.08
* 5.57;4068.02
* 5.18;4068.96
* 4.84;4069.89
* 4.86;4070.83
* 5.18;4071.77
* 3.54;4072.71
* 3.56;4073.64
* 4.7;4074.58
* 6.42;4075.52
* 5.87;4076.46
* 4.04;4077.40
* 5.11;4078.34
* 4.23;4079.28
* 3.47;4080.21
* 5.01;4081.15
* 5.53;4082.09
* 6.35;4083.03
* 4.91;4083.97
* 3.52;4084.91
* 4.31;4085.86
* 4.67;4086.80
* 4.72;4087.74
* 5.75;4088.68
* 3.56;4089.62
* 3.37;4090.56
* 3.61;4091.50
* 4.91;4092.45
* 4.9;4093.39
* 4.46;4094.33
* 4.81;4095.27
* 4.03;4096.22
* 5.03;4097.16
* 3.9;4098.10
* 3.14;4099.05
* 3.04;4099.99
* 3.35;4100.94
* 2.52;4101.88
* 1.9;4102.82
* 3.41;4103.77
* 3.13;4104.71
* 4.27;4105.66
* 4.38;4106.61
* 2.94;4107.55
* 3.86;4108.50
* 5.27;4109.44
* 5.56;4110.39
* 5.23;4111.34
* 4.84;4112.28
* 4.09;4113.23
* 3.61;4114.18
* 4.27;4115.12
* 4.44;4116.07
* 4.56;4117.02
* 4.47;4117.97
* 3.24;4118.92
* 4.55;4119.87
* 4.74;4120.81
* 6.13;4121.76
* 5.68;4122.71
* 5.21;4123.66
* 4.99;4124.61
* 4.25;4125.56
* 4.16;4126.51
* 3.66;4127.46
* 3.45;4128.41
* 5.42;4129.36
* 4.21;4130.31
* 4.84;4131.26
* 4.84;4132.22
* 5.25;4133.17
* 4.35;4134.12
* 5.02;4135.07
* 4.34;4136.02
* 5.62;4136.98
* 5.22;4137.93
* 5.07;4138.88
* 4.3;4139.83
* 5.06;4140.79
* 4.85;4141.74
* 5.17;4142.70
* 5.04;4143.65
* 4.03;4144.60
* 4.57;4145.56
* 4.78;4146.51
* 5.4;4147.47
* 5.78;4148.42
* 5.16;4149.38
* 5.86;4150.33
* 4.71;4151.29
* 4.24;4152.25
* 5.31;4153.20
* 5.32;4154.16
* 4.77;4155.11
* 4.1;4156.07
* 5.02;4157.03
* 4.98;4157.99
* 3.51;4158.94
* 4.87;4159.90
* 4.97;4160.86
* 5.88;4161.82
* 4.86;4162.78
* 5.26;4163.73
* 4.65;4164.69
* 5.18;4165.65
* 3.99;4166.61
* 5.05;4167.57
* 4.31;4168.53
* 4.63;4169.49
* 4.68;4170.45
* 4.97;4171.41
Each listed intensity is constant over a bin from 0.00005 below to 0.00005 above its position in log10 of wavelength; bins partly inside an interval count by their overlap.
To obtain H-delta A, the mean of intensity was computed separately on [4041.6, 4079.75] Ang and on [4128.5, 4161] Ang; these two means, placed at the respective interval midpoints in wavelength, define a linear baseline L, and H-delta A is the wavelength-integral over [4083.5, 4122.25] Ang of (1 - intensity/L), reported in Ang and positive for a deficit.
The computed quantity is 5.5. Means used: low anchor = 4.9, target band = 4.18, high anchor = 4.86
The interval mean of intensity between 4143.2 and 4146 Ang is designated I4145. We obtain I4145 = 4.54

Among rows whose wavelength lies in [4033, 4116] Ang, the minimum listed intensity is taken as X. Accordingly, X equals 1.9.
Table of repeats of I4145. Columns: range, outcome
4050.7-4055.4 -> 4.5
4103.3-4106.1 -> 3.6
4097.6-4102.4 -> 3.19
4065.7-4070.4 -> 4.81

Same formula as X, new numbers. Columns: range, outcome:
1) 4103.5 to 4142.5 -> 2.94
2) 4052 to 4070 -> 3.6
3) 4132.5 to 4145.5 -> 4.03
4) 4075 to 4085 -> 3.47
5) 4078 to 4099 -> 3.37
